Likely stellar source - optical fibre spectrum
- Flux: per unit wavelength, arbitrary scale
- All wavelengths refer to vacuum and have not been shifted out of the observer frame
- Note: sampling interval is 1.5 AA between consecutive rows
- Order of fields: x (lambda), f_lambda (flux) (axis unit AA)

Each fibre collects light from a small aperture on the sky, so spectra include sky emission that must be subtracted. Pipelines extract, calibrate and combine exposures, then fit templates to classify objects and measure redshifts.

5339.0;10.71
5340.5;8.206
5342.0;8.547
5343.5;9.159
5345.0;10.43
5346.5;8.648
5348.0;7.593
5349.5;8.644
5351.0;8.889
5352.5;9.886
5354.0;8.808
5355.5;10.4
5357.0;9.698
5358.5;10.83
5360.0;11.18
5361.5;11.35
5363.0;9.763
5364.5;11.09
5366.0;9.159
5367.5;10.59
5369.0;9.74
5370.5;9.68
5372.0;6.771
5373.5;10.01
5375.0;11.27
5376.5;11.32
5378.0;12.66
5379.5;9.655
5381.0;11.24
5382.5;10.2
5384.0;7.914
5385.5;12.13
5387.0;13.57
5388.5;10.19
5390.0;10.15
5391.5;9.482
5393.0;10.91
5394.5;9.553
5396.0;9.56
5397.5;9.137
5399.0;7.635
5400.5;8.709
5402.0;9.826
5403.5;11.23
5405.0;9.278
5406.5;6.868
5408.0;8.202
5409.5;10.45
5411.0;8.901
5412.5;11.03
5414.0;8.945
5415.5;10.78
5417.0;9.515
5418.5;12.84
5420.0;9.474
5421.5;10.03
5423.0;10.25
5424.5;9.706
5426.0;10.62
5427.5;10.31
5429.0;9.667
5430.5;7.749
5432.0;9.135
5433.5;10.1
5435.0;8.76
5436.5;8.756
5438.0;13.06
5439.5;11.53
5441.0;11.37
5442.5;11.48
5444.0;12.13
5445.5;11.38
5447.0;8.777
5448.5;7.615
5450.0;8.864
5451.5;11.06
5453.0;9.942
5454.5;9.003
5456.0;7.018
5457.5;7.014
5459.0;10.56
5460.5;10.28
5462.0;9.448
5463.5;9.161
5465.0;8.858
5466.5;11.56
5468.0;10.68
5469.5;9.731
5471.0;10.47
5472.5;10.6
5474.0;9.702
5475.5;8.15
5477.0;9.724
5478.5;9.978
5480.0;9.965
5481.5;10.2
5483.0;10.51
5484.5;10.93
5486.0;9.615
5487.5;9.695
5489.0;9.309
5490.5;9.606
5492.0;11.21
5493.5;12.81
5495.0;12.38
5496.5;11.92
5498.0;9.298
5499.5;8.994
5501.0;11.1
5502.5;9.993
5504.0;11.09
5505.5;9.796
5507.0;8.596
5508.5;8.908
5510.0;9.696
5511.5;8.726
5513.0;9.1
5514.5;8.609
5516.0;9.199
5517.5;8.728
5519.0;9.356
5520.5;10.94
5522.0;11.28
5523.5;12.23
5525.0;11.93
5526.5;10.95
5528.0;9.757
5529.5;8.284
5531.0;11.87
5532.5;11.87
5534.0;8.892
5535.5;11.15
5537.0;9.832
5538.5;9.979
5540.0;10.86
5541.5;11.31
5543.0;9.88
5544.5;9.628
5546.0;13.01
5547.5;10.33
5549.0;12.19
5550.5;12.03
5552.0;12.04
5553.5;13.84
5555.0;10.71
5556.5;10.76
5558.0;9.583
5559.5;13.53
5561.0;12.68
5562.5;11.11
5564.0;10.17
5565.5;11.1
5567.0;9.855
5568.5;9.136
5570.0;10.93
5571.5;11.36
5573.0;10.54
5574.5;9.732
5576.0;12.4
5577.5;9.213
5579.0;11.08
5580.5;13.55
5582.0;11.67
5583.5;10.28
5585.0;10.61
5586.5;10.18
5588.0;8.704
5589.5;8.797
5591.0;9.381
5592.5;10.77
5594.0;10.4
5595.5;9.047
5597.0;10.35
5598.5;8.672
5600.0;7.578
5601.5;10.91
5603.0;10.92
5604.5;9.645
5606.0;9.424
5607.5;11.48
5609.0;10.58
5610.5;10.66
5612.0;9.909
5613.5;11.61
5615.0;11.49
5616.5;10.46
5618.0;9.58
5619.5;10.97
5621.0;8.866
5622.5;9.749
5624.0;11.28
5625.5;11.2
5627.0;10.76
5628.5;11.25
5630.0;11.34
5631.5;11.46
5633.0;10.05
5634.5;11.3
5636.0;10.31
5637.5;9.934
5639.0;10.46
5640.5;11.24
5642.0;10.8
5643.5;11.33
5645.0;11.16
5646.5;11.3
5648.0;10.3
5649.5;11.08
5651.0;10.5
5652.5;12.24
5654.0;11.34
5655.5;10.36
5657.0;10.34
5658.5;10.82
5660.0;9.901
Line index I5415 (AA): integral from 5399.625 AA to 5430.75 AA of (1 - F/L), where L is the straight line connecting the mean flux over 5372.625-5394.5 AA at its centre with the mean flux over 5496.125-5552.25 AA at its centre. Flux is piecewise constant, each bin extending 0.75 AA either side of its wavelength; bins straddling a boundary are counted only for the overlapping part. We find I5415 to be 2.52 AA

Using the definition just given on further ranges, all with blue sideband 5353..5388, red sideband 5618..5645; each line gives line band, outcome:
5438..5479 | 2.3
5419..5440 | 1.0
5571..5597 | 0.5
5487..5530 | 1.7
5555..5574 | -0.4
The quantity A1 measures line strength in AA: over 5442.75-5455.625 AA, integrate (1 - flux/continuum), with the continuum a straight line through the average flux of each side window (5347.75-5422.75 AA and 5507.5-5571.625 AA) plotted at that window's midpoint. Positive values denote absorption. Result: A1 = 0.50 AA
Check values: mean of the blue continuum 9.95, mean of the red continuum 10.6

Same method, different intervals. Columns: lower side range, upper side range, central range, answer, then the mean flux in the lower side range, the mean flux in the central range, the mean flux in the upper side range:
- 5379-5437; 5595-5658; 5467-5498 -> -0.8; 9.81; 10.3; 10.6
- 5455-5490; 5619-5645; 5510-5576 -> -3.4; 9.7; 10.7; 10.7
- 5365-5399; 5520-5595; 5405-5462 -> 3.1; 10.2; 9.8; 10.8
